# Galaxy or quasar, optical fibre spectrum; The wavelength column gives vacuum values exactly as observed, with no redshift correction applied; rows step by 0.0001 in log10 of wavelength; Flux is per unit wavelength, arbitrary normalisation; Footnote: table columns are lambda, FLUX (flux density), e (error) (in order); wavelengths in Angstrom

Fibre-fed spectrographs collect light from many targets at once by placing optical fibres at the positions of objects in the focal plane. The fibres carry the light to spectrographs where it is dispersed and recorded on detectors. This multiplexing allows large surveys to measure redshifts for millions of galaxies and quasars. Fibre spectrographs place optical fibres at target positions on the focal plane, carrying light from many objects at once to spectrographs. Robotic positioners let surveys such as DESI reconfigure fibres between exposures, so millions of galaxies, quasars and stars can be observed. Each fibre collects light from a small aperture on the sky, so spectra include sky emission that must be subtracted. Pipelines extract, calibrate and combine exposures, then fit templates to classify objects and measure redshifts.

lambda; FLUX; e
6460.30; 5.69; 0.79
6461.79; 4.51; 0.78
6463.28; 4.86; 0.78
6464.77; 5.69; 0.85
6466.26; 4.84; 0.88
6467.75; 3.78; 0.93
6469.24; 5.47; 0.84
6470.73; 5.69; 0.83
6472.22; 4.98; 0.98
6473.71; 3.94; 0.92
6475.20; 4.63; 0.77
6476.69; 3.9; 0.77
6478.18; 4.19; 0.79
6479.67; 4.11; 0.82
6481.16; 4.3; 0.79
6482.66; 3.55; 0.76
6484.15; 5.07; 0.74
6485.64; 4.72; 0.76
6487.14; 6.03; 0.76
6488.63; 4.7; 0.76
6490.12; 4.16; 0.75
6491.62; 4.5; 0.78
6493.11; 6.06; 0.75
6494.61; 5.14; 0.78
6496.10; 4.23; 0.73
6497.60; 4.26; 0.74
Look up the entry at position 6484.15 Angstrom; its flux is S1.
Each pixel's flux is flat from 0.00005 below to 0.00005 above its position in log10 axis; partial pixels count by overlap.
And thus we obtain 5.07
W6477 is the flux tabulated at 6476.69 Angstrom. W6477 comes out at 3.9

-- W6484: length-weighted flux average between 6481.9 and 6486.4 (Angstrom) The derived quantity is 4.44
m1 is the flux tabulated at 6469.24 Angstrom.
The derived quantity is 5.47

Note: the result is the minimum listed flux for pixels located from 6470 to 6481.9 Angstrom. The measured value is 3.9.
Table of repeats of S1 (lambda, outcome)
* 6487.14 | 6.03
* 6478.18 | 4.19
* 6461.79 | 4.51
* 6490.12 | 4.16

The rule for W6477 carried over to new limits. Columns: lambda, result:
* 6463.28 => 4.86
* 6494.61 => 5.14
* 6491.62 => 4.5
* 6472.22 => 4.98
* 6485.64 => 4.72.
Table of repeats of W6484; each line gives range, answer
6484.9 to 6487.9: 5.37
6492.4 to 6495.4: 5.57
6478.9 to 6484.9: 4.26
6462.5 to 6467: 5.12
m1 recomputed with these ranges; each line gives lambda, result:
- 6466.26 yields 4.84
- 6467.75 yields 3.78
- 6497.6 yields 4.26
